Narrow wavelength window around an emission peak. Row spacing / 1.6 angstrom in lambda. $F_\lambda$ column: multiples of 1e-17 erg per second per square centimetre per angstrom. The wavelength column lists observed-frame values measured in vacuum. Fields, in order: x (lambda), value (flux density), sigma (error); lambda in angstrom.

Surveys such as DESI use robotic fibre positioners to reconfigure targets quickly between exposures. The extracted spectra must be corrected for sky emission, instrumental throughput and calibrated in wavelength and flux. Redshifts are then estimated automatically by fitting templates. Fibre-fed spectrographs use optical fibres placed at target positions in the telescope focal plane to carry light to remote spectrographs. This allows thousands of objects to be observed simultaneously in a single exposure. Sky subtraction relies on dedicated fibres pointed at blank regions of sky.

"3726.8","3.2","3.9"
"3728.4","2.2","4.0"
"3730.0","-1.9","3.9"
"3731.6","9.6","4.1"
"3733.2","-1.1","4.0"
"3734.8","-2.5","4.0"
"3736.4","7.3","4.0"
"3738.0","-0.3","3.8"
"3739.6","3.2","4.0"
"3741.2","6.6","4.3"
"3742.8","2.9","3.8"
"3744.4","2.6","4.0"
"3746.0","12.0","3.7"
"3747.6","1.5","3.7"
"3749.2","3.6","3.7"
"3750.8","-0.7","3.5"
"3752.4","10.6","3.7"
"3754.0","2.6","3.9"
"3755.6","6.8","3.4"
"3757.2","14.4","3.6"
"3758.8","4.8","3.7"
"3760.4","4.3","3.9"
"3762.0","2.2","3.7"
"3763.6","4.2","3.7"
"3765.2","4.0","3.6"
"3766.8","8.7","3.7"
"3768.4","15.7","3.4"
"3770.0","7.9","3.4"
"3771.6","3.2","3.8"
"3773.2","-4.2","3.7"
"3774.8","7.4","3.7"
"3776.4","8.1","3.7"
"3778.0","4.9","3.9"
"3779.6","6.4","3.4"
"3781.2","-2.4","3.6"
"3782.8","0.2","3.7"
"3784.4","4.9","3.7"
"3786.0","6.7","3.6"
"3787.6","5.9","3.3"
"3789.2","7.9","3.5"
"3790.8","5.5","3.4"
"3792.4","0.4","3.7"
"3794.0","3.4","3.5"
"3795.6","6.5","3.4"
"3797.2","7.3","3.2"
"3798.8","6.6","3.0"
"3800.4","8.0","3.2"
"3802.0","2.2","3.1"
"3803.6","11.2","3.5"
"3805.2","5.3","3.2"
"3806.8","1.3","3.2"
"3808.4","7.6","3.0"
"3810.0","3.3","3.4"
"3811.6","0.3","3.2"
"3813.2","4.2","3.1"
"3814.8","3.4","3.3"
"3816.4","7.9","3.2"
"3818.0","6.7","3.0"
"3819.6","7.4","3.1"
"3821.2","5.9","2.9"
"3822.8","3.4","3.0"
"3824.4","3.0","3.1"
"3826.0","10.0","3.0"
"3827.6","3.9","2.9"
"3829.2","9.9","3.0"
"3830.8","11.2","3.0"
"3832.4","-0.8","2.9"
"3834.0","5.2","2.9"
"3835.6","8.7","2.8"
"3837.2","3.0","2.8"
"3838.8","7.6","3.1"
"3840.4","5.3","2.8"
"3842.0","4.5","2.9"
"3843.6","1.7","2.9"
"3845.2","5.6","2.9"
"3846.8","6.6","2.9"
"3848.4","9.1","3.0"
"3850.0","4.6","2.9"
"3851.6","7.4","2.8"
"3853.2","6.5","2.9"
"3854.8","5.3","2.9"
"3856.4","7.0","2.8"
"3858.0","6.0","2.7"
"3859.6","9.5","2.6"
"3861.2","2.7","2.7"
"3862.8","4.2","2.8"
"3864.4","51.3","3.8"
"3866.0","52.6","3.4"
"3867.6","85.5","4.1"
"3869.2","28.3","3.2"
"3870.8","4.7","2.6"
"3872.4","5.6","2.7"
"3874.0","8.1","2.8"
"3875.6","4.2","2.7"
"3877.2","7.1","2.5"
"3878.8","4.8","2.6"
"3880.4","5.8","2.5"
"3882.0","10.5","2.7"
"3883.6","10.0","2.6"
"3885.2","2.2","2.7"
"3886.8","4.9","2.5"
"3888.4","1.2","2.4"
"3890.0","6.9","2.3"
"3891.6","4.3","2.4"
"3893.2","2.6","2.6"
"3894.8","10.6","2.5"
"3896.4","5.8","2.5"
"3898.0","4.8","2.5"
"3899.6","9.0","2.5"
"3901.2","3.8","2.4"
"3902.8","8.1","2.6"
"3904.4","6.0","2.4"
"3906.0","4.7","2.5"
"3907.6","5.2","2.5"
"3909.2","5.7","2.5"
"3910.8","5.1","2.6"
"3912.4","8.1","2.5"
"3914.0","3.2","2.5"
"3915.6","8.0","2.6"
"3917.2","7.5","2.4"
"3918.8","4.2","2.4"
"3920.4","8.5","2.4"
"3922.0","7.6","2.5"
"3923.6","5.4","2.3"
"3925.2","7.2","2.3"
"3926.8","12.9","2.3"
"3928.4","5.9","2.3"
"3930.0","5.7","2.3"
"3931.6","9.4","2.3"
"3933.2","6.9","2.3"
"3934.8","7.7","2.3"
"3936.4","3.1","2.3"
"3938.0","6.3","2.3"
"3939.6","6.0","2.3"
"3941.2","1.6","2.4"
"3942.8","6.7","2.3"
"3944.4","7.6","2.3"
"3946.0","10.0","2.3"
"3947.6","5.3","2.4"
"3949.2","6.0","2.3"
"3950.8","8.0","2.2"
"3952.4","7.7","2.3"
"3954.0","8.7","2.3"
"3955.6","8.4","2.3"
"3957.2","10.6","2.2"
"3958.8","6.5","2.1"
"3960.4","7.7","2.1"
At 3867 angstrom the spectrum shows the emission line [O II] 3727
